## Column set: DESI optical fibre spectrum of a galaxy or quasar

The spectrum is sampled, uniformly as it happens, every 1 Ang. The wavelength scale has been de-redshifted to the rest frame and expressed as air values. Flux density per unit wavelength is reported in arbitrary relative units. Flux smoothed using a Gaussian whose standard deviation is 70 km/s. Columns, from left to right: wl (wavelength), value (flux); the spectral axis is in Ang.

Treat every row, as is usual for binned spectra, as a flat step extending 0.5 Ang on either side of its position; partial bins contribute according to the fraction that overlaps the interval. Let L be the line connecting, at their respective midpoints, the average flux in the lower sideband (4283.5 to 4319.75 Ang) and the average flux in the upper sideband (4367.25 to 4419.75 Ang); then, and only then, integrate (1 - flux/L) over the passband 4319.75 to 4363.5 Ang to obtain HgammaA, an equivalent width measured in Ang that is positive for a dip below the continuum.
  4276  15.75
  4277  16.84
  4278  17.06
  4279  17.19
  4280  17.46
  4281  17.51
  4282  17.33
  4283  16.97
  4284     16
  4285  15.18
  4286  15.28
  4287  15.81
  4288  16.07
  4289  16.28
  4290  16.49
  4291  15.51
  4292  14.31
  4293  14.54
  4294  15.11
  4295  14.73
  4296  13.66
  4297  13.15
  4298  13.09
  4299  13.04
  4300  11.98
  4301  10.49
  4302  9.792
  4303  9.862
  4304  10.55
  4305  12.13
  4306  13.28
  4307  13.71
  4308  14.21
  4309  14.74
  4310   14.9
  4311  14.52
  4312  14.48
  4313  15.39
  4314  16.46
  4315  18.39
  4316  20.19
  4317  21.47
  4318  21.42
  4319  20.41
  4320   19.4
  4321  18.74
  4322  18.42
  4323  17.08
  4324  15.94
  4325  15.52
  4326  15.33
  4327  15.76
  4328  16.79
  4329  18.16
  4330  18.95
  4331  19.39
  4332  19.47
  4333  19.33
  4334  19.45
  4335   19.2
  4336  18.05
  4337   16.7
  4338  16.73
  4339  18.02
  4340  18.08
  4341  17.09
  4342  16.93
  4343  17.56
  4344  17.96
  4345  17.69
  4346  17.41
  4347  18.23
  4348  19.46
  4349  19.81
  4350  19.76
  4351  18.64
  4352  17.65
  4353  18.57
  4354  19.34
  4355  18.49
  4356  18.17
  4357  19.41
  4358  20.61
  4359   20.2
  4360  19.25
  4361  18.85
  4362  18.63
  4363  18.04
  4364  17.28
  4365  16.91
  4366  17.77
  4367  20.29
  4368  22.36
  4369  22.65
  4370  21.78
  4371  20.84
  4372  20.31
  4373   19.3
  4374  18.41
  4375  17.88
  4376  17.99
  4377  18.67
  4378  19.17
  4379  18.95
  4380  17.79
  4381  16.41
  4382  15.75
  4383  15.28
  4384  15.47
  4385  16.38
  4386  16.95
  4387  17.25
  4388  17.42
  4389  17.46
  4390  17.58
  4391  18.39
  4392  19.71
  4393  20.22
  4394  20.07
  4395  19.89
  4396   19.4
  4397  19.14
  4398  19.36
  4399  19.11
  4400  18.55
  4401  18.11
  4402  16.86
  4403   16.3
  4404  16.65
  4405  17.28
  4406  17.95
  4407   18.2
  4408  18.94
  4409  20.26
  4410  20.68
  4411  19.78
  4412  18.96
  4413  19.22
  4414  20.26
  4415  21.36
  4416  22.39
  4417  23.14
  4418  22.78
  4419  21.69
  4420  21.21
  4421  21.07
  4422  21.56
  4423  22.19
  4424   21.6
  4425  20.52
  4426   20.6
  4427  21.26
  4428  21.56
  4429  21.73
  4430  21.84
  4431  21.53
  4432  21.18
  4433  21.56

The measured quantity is -4.0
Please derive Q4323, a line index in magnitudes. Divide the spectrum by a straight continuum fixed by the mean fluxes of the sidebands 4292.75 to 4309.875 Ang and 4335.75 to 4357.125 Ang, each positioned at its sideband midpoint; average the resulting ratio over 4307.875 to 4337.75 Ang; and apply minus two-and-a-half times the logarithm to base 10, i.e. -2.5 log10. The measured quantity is -0.15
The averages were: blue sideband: 12.8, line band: 17.6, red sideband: 18.2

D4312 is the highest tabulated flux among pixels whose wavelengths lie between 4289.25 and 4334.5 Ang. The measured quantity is 21.47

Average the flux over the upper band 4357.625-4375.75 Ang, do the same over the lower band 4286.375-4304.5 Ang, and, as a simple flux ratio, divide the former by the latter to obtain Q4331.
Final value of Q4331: 1.4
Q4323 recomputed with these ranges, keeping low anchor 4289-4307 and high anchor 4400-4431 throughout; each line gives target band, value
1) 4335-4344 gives -0.124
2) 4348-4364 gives -0.145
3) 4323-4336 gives -0.179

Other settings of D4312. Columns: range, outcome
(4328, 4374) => 22.65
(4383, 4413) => 20.68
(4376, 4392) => 19.71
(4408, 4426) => 23.14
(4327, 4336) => 19.47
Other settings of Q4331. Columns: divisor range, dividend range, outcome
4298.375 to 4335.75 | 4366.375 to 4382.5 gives 1.19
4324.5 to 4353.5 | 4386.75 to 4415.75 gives 1.05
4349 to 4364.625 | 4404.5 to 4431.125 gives 1.10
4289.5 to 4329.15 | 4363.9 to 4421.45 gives 1.24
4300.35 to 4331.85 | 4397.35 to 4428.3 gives 1.25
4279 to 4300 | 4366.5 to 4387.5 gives 1.21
